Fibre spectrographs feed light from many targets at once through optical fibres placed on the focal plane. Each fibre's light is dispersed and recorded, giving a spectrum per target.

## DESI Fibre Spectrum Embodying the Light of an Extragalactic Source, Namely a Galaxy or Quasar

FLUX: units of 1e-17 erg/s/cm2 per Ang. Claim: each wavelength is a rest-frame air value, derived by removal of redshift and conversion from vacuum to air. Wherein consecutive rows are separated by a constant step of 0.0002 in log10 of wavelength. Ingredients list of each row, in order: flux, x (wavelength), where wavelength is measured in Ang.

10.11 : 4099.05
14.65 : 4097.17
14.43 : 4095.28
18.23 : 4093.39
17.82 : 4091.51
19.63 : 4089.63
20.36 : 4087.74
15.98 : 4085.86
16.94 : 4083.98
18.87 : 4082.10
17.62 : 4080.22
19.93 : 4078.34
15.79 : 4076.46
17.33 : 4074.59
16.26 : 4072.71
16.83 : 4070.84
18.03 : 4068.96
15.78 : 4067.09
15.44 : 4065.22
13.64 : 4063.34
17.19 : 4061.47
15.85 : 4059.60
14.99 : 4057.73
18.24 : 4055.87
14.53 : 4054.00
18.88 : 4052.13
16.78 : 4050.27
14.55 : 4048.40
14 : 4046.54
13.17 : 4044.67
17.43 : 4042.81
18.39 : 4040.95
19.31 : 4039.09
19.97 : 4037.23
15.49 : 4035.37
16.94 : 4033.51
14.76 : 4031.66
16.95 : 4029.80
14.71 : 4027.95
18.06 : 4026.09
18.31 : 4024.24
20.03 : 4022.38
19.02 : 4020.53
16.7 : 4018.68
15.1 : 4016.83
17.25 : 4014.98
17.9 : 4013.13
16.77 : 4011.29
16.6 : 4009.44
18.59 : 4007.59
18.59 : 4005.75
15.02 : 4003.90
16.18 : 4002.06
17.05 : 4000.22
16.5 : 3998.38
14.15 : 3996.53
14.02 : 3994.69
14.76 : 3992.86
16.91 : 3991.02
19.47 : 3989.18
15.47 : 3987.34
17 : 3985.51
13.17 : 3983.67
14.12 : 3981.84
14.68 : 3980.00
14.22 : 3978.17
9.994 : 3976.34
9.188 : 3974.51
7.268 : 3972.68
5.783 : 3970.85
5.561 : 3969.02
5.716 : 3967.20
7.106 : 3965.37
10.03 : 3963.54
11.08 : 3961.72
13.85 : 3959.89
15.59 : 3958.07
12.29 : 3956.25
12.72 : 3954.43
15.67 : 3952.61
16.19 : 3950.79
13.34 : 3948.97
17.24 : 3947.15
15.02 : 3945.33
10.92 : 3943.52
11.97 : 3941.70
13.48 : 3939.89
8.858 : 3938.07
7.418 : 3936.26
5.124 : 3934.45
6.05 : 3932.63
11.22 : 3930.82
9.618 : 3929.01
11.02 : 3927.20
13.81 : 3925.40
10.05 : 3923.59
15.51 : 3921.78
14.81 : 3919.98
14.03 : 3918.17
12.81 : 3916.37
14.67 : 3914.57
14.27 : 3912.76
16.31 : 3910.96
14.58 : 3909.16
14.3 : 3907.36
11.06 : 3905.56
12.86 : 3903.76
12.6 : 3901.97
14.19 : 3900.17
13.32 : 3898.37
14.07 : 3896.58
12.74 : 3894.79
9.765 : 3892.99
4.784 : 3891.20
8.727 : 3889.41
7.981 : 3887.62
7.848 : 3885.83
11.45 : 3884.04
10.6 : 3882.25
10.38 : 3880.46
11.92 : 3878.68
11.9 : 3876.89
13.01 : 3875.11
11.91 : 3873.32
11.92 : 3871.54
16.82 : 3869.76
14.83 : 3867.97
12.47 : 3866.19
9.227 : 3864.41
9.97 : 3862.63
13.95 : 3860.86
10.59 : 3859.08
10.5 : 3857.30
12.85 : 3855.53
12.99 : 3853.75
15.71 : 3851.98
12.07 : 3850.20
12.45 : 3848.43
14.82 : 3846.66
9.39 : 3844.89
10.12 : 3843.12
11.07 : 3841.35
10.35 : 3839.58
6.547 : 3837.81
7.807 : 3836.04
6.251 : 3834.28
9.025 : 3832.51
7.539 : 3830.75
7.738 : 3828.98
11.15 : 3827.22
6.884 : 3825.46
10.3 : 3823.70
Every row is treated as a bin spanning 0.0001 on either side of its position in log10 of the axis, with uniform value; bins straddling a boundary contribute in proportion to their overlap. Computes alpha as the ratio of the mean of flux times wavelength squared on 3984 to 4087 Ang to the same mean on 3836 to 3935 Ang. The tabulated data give 1.53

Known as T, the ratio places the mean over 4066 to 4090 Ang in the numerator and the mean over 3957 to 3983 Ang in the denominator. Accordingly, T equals 1.70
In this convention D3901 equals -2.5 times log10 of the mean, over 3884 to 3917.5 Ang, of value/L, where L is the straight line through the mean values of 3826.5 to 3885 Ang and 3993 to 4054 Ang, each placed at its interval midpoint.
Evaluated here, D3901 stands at 0.06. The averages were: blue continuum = 11.2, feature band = 12.1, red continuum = 16.7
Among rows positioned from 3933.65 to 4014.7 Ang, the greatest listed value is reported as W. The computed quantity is 19.47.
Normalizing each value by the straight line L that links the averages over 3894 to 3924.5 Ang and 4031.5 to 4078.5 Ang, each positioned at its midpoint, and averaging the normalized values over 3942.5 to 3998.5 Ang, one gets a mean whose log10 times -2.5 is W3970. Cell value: 0.160 mag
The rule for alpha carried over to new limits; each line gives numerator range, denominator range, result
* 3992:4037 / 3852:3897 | 1.58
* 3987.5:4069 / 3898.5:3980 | 1.47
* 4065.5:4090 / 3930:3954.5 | 1.59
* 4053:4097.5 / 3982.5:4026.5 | 1.04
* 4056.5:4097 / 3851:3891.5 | 1.64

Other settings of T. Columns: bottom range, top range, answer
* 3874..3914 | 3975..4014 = 1.33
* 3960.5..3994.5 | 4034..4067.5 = 1.38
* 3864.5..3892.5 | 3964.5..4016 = 1.26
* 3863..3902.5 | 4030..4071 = 1.43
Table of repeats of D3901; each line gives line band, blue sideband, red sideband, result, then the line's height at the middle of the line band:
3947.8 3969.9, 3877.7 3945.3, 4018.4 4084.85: 0.139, 13.3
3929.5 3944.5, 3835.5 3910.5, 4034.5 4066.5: 0.378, 13.3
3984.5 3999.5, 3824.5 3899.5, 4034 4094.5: -0.088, 14.8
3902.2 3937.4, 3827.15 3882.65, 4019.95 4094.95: 0.081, 13.1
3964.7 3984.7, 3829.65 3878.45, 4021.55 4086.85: 0.439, 14.6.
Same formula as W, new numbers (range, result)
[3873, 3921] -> 16.31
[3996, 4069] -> 20.03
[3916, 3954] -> 17.24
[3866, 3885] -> 16.82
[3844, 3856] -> 15.71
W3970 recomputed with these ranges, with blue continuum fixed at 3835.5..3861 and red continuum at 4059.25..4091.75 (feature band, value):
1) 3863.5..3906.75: 0.071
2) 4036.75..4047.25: -0.042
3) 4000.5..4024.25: -0.116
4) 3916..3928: 0.006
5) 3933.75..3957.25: 0.123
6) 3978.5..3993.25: -0.054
